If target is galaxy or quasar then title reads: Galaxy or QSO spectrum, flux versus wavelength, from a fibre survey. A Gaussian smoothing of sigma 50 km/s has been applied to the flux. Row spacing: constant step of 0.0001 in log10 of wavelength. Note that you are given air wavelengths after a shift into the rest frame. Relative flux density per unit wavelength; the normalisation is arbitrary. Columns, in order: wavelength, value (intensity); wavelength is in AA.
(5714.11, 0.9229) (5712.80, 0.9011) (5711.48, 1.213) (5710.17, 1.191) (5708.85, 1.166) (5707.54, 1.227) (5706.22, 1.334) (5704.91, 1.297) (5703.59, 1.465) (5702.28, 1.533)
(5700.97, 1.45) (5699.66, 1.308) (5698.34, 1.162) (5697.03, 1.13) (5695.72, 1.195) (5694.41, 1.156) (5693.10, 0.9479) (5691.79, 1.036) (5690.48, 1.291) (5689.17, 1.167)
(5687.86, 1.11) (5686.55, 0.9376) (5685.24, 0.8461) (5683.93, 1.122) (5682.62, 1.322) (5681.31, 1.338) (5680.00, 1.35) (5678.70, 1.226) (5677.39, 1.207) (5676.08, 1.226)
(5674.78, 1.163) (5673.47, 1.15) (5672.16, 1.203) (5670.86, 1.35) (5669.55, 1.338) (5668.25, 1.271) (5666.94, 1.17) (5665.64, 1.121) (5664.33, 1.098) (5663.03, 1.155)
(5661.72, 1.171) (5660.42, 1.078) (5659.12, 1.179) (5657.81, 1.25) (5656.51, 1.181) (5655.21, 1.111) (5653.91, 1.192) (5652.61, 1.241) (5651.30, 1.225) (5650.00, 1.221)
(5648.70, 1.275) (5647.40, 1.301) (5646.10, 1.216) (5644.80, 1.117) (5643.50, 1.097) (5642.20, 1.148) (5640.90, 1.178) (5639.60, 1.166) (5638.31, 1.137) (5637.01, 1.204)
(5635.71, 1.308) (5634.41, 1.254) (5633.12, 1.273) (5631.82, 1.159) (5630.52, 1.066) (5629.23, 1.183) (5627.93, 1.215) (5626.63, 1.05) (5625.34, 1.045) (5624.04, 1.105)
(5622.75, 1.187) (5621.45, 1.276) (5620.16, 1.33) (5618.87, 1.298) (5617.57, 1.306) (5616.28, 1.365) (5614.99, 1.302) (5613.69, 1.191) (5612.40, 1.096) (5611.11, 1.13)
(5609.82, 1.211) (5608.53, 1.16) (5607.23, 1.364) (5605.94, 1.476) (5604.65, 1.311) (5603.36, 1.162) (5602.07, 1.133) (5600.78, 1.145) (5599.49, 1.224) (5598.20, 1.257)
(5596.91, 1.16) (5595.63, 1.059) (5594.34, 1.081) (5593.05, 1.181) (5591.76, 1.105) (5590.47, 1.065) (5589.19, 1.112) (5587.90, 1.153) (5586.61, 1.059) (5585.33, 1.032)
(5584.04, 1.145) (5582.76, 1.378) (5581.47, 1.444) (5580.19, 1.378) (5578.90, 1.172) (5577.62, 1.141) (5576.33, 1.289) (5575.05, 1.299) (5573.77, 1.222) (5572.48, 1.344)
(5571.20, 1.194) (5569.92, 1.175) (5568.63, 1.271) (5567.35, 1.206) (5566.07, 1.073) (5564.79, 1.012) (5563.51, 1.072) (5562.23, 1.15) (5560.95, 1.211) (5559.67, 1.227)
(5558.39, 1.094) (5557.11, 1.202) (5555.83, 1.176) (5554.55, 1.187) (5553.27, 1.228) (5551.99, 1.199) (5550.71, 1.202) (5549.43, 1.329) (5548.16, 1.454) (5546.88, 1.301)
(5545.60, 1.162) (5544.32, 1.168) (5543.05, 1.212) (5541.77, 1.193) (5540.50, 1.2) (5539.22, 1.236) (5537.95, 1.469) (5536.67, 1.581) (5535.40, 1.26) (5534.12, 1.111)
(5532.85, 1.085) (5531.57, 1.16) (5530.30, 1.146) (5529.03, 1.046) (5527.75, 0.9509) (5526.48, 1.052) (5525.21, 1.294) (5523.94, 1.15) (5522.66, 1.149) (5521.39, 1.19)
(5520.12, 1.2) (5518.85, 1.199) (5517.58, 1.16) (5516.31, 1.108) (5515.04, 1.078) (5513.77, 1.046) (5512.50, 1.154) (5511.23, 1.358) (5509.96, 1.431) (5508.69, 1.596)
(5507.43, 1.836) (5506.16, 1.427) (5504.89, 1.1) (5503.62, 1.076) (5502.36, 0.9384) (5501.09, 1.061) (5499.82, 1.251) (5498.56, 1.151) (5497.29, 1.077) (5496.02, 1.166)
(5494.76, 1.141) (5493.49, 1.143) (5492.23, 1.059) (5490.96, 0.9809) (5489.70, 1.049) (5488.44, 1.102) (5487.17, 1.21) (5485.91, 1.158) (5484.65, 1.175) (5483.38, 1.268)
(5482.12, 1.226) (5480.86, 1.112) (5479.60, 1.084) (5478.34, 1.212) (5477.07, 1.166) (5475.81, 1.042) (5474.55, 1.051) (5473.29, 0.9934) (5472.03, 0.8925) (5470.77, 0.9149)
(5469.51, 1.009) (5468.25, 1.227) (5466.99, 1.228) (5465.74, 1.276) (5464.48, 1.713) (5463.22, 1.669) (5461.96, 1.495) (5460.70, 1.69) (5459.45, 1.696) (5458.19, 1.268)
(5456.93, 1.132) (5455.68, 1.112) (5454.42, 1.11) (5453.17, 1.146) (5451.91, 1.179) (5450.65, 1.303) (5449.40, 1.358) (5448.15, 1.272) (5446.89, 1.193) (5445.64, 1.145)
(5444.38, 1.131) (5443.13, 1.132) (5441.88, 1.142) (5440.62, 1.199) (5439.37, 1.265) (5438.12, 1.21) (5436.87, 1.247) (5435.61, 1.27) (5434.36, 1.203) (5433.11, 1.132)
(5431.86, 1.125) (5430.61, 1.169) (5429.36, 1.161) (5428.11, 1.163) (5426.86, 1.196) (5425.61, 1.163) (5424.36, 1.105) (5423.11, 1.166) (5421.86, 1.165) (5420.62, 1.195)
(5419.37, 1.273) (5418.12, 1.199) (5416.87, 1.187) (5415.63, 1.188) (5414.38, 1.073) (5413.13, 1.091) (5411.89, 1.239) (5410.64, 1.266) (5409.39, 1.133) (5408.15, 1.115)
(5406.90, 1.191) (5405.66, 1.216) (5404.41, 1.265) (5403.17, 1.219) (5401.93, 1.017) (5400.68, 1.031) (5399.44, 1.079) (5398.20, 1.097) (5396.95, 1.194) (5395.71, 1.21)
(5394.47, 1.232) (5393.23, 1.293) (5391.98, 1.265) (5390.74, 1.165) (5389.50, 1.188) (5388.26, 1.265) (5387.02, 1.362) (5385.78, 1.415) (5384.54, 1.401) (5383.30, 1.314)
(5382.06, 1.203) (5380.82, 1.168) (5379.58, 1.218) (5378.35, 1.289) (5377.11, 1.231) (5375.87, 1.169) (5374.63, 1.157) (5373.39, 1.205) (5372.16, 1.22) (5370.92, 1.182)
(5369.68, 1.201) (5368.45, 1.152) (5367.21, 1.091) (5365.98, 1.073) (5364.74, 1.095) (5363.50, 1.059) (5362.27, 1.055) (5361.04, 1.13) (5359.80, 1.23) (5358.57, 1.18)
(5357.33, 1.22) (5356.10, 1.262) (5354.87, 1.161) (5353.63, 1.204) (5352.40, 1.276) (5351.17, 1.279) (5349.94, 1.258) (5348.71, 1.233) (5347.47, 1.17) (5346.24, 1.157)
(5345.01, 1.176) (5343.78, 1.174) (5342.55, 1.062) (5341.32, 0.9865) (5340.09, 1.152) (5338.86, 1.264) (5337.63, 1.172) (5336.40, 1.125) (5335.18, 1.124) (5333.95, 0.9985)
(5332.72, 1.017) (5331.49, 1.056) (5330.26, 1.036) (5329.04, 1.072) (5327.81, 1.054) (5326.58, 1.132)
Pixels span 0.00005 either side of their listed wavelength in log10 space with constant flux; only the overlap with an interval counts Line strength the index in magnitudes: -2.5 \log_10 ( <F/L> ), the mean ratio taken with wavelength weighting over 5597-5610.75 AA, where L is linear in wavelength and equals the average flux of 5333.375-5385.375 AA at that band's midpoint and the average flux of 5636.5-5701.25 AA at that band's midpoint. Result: -0.05 mag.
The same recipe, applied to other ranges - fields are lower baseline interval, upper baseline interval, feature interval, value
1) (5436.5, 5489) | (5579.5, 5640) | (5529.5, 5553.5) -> -0.03 mag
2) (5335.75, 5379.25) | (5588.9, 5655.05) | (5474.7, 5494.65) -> 0.05 mag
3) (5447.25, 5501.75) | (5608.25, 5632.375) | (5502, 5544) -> -0.02 mag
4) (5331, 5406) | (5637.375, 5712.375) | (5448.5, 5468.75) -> -0.14 mag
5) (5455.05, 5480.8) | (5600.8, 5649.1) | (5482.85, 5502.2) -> 0.10 mag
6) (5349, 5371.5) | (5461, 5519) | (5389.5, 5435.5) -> 0.01 mag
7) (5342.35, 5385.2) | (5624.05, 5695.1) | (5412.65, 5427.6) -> 0.02 mag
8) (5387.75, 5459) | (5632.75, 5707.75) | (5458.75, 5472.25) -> -0.15 mag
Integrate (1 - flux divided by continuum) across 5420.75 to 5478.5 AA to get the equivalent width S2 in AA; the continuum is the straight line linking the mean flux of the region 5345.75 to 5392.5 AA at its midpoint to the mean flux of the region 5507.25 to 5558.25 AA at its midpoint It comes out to 0.1 AA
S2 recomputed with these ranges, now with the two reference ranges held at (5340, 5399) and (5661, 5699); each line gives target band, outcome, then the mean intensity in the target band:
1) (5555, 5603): 0.0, 1.18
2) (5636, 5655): -0.3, 1.19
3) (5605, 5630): -1.1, 1.23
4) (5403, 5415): 0.1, 1.18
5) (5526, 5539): -0.1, 1.19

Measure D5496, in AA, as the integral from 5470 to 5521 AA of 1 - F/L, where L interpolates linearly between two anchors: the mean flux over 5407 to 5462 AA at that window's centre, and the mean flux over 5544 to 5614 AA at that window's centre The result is 2.0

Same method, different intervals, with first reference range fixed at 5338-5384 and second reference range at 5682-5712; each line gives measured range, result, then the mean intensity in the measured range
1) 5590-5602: 0.5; 1.14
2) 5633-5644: 0.0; 1.19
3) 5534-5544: -0.8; 1.29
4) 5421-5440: 0.0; 1.18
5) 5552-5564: 0.2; 1.17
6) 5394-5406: 0.3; 1.15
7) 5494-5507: 0.4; 1.15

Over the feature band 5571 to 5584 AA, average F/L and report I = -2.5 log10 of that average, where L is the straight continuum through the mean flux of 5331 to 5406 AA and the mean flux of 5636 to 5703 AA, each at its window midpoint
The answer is -0.08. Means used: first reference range 1.18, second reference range 1.19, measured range 1.28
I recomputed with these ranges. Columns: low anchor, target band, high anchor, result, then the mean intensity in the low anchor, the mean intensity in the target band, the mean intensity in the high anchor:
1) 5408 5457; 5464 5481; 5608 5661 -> 0.05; 1.18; 1.13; 1.2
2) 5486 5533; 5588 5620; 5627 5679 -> -0.02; 1.17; 1.21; 1.19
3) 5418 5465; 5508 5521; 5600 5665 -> 0.00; 1.25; 1.24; 1.2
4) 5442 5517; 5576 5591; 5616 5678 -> 0.00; 1.21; 1.2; 1.2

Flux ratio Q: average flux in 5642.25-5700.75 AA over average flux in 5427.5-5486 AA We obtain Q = 0.97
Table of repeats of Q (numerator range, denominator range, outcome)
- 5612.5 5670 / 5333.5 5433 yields 1.01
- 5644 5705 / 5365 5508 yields 1.00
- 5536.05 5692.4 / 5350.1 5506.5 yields 1.01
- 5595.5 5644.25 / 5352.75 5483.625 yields 1.00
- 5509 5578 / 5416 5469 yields 0.96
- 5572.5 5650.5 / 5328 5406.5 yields 1.02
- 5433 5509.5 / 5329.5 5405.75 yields 1.03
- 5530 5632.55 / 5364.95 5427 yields 1.01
